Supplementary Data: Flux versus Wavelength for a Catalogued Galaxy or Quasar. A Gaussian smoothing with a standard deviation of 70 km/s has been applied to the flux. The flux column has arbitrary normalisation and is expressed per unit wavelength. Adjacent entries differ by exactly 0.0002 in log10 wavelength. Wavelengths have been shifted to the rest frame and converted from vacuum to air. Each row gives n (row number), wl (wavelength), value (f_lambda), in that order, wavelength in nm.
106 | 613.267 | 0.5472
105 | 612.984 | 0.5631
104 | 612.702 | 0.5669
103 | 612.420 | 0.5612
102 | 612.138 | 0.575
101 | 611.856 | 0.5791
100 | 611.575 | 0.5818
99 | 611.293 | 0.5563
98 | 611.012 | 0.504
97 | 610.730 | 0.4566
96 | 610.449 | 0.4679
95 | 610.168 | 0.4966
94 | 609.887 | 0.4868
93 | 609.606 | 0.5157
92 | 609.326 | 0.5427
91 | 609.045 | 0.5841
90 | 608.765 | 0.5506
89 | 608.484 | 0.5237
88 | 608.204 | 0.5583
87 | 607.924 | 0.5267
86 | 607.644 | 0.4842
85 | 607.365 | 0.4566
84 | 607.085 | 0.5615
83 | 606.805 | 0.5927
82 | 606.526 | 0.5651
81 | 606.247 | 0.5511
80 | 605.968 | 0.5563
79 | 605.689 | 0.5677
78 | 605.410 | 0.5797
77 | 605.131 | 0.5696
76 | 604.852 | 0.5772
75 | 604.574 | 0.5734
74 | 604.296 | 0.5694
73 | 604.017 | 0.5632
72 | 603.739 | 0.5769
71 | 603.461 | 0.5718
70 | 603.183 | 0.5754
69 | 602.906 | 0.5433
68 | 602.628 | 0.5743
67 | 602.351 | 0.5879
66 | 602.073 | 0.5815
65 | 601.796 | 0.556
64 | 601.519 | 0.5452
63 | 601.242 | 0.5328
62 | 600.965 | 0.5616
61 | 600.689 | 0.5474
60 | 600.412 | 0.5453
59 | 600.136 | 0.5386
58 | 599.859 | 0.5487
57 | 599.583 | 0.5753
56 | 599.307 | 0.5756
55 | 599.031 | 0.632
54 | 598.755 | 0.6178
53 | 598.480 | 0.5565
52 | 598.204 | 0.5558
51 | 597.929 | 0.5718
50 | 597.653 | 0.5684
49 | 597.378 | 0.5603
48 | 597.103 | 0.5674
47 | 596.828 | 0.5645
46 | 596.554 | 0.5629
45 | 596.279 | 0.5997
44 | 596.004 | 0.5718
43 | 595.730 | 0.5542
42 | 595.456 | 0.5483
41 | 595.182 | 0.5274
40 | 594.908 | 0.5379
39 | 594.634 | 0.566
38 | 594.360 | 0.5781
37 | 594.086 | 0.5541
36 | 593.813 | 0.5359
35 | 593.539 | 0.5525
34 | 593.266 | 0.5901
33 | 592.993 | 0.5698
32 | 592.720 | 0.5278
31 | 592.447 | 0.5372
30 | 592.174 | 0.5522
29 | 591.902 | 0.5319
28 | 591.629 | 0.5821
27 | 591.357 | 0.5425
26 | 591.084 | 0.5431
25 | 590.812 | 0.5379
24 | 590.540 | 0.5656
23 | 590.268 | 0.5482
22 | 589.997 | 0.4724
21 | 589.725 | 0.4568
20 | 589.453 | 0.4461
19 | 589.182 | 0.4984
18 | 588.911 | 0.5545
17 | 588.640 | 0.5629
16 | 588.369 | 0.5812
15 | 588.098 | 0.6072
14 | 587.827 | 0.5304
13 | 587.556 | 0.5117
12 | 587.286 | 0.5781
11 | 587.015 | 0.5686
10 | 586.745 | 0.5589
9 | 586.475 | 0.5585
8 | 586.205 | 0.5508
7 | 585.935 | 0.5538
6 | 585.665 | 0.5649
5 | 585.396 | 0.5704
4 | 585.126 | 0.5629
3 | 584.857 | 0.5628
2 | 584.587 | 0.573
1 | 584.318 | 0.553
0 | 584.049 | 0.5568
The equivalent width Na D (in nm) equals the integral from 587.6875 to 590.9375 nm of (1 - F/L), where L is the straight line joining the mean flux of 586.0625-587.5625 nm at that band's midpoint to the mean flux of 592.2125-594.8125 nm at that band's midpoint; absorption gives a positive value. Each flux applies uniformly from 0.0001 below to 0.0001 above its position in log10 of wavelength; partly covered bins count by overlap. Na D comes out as 0.16 nm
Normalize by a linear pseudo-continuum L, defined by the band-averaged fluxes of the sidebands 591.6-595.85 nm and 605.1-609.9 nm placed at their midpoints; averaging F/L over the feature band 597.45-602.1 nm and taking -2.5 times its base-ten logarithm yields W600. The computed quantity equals -0.03 mag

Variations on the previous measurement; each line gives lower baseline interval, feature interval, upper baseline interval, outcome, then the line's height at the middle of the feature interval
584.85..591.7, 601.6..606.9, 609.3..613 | -0.07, 0.535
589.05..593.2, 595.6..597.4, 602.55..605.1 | -0.05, 0.546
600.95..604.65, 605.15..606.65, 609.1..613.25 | -0.02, 0.554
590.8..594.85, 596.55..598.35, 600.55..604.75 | -0.01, 0.559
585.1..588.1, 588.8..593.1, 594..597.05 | 0.06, 0.559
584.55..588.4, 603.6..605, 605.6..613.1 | -0.06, 0.543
